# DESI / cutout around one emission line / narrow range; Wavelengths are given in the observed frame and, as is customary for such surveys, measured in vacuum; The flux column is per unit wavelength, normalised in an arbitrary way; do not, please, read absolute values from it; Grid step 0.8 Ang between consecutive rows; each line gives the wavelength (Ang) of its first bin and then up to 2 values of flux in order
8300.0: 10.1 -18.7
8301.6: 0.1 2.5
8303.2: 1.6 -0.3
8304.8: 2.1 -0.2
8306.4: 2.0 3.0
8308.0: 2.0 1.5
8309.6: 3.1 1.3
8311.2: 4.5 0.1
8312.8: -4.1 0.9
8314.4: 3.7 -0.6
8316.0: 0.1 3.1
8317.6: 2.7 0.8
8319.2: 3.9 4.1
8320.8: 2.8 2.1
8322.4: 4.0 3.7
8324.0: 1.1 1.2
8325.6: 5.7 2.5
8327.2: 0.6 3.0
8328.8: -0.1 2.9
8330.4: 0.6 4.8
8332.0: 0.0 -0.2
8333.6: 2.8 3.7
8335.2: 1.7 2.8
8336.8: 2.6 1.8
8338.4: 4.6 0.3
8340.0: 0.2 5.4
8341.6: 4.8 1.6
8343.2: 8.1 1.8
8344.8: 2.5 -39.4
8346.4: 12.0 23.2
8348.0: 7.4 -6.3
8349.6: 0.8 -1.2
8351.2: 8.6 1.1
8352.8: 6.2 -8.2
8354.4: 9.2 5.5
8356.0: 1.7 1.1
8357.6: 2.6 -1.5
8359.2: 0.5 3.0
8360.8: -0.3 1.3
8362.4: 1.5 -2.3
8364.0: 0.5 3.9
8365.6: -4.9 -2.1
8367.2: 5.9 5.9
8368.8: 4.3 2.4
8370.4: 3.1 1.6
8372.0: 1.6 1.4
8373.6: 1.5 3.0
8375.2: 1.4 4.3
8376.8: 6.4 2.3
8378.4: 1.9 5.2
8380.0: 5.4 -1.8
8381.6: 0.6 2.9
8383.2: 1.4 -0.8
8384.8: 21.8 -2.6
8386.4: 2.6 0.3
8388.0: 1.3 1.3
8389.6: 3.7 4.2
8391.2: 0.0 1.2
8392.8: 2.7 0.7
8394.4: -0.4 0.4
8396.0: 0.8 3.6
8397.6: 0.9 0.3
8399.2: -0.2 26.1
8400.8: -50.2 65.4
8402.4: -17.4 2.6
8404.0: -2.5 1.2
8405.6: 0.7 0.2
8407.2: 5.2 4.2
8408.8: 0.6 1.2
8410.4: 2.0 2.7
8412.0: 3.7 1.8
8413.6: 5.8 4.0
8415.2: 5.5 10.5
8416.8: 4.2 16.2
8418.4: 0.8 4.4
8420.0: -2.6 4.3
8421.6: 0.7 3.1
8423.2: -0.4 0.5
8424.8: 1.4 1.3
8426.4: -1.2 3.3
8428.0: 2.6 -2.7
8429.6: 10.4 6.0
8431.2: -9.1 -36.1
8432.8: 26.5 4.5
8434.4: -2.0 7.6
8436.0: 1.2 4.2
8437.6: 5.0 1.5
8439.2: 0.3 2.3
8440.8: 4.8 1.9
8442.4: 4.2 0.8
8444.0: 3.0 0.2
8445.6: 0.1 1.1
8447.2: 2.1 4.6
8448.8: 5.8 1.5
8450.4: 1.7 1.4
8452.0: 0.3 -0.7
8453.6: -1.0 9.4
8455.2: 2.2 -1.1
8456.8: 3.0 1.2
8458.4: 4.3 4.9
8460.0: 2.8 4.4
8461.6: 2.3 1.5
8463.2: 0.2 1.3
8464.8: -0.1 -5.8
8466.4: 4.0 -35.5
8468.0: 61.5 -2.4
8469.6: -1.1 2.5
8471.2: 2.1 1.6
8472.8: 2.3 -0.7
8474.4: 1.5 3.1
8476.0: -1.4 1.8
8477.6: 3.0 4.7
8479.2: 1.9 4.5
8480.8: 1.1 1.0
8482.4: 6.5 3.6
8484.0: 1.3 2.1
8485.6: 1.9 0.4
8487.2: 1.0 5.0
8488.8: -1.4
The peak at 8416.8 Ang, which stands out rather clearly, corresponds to H-gamma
